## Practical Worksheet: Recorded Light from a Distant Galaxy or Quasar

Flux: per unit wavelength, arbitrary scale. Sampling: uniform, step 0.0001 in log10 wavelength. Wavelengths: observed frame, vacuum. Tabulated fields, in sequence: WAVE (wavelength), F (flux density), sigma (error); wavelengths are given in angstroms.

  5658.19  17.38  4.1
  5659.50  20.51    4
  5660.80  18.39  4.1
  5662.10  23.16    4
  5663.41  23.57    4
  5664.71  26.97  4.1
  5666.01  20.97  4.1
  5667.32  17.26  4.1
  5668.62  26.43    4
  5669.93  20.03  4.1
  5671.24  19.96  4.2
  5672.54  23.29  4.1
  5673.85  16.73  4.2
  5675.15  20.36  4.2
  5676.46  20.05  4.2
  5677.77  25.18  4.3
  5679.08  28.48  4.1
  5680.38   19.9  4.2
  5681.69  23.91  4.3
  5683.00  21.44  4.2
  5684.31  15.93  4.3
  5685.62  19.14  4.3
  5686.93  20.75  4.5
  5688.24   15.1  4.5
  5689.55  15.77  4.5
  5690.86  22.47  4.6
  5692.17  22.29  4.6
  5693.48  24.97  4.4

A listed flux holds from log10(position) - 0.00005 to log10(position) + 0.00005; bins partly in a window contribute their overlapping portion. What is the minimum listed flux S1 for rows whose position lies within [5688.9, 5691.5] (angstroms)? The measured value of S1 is 15.77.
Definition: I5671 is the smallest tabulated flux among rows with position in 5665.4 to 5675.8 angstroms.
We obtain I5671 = 16.73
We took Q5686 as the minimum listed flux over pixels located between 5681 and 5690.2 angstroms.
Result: 15.1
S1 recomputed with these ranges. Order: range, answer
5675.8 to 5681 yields 19.9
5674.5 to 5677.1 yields 20.05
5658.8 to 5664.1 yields 18.39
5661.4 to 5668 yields 17.26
